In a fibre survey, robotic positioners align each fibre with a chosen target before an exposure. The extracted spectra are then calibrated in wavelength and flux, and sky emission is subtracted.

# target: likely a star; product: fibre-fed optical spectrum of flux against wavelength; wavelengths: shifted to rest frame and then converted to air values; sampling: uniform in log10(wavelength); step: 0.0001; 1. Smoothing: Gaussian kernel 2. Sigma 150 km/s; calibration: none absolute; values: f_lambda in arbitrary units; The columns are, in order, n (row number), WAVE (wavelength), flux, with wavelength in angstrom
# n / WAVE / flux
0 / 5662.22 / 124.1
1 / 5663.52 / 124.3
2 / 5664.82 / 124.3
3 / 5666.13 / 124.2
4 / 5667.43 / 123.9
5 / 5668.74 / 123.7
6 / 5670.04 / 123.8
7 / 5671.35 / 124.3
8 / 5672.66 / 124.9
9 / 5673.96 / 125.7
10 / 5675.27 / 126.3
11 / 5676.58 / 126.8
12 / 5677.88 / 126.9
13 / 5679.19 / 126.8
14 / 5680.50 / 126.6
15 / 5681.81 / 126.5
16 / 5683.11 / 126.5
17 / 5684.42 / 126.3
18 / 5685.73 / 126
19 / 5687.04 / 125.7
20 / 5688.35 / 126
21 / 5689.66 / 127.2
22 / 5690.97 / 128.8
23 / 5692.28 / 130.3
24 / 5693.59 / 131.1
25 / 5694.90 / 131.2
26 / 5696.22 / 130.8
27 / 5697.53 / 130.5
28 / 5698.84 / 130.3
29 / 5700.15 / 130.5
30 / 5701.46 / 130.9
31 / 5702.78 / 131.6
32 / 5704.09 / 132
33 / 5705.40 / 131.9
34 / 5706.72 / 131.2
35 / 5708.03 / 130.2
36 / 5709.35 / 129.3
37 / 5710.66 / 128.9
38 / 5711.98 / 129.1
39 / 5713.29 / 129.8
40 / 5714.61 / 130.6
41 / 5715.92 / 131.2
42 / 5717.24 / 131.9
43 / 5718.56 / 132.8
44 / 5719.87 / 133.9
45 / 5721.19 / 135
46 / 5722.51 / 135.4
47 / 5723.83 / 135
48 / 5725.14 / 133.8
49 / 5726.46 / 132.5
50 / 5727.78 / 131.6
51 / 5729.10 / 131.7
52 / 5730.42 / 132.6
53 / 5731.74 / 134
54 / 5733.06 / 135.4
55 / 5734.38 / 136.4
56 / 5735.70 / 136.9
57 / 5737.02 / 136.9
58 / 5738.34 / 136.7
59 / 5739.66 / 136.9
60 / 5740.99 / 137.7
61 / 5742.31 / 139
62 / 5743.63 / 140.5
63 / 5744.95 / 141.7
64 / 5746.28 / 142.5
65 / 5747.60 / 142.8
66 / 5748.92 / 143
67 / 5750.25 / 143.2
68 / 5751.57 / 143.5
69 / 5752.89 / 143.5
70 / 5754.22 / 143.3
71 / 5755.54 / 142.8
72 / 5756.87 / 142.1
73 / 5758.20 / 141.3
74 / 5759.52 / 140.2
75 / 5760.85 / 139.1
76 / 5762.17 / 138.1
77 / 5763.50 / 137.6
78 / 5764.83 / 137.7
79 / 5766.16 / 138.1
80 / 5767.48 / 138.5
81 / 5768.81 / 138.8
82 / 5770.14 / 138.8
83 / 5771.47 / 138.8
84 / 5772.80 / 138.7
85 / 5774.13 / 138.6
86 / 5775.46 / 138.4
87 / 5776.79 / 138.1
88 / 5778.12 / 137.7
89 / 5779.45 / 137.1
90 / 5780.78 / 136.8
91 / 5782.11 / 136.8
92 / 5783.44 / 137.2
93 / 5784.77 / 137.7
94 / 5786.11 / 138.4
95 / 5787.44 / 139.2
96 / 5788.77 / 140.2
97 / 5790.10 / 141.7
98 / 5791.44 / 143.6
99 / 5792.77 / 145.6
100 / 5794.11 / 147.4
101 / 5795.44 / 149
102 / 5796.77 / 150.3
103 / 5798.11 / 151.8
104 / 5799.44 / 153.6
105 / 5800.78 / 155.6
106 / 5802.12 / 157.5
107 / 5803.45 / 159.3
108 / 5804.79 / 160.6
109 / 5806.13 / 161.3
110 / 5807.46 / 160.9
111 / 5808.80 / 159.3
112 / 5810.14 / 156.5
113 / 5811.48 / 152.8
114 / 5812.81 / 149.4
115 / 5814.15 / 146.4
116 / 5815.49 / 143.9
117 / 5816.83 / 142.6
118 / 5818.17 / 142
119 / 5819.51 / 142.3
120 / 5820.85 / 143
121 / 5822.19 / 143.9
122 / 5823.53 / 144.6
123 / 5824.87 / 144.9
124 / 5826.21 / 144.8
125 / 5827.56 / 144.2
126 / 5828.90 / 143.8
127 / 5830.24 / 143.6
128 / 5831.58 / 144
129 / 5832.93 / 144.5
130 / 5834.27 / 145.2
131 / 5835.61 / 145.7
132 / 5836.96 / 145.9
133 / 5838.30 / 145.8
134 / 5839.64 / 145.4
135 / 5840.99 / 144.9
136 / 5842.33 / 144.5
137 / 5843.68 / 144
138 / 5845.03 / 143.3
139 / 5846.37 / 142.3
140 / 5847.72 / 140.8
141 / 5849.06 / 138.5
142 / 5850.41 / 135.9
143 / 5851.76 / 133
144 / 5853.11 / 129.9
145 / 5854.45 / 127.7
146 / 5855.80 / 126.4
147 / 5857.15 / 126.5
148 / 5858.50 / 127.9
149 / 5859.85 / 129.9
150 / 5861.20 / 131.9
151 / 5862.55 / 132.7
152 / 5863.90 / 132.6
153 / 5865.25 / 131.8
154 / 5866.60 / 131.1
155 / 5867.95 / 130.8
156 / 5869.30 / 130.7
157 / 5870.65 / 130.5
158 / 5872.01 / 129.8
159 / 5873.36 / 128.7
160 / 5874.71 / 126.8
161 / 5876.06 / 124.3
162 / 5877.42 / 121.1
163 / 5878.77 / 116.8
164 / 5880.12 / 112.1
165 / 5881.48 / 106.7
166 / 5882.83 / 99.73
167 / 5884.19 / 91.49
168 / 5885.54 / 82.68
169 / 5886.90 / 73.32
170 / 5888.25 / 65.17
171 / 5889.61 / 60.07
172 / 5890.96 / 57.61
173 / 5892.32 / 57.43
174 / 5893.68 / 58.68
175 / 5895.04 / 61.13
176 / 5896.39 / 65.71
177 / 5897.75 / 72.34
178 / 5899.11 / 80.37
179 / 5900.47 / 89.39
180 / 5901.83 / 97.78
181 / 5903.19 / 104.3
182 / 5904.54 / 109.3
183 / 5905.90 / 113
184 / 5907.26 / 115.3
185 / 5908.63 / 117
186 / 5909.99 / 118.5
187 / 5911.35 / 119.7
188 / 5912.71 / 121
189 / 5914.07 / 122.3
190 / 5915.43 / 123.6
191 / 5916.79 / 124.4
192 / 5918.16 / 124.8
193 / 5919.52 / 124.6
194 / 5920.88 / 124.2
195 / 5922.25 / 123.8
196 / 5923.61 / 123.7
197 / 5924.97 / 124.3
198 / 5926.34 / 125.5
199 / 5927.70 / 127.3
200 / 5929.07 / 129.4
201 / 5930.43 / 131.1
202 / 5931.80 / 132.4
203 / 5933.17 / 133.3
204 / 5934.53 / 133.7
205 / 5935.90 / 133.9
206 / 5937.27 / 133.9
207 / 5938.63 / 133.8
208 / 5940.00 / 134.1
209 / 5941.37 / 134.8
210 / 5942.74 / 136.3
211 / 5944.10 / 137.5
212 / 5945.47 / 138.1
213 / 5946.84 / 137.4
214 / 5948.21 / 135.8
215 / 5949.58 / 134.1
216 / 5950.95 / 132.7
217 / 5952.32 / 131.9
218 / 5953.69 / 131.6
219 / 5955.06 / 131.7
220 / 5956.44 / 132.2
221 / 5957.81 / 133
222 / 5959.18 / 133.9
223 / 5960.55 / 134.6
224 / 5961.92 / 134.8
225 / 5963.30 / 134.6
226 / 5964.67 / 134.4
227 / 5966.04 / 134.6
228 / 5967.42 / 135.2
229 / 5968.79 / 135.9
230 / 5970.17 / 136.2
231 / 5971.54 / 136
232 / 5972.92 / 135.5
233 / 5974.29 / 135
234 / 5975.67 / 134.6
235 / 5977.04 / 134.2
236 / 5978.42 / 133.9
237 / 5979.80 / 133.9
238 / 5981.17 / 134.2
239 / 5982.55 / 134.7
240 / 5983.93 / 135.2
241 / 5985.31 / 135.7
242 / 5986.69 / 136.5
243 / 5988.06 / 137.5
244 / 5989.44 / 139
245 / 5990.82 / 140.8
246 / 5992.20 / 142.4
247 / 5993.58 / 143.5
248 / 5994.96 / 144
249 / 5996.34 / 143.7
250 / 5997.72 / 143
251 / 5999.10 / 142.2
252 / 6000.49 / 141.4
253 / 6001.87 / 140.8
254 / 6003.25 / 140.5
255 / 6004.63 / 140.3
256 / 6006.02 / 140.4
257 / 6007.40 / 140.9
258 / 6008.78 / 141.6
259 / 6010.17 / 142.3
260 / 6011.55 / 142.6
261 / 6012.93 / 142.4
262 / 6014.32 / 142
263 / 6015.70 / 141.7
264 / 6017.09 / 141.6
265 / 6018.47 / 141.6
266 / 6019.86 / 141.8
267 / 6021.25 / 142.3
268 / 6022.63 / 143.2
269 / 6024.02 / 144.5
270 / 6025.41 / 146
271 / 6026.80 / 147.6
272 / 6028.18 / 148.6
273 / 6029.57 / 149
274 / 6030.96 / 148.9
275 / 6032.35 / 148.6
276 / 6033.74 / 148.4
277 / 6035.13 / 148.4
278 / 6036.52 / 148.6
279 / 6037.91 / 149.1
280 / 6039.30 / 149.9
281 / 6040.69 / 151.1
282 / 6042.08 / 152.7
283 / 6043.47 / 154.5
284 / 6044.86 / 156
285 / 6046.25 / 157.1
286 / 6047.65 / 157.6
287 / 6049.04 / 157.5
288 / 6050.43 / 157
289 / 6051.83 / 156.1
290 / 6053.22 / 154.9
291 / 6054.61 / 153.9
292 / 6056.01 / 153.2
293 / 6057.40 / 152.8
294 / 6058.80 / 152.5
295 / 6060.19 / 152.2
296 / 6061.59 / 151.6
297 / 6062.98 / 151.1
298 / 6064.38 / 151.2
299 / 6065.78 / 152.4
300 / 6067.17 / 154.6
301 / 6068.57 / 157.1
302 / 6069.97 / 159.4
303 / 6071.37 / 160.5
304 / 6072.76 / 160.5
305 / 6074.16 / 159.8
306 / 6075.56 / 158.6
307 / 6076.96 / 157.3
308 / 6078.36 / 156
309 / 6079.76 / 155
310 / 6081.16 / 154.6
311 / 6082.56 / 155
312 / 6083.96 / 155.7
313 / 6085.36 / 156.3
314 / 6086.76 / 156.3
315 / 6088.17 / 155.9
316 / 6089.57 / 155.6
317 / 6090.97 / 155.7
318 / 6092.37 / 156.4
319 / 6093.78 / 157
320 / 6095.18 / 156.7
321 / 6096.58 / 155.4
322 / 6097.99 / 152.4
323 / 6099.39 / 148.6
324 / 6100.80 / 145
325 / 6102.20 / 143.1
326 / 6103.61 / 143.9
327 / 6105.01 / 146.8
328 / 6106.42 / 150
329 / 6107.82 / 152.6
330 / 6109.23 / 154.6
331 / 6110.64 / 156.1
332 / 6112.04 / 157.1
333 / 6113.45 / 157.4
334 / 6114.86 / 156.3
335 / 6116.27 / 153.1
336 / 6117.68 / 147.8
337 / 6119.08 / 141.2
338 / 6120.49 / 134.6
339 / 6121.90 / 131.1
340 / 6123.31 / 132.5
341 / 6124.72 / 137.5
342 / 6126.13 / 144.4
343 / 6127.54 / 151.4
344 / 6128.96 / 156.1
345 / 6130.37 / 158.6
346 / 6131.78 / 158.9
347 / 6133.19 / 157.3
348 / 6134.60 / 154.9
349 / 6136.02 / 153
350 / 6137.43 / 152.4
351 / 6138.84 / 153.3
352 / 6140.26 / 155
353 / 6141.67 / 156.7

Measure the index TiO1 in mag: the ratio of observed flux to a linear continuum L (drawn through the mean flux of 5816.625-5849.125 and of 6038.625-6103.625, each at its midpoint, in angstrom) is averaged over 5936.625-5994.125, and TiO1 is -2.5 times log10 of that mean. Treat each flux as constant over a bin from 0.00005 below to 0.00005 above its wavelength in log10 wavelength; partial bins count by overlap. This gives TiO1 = 0.11 mag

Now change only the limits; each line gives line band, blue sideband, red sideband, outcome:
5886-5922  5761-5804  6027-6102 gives 0.46 mag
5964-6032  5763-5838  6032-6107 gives 0.08 mag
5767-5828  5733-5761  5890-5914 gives -0.17 mag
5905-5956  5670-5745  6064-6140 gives 0.12 mag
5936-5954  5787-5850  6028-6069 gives 0.12 mag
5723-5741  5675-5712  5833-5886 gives -0.05 mag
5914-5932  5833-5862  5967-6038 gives 0.11 mag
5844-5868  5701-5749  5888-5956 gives -0.10 mag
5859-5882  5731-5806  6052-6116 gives 0.15 mag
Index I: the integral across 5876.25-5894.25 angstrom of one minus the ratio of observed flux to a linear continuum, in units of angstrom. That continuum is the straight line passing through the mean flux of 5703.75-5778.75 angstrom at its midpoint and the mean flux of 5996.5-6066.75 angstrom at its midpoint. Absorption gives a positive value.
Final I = 7.1 angstrom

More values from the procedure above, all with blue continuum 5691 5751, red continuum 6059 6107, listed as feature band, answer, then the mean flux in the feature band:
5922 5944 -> 2.2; 131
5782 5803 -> -1.2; 146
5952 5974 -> 2.0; 134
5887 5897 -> 5.7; 61.6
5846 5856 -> 0.5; 134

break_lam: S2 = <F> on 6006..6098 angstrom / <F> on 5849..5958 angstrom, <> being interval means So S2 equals 1.3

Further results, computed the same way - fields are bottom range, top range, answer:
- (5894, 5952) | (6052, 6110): 1.29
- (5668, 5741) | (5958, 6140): 1.13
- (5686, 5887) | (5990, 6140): 1.10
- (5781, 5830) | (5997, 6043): 0.98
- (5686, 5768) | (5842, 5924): 0.84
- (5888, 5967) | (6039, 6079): 1.32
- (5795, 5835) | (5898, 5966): 0.84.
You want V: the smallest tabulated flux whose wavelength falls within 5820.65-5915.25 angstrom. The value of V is 57.43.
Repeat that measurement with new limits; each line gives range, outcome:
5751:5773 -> 137.6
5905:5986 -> 113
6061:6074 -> 151.1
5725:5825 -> 131.6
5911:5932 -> 119.7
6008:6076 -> 141.6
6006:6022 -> 140.4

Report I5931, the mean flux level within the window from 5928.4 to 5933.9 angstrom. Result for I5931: 132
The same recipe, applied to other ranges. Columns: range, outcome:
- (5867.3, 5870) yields 131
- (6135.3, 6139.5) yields 153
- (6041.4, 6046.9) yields 155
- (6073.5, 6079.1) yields 158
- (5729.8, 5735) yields 135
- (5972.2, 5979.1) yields 135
